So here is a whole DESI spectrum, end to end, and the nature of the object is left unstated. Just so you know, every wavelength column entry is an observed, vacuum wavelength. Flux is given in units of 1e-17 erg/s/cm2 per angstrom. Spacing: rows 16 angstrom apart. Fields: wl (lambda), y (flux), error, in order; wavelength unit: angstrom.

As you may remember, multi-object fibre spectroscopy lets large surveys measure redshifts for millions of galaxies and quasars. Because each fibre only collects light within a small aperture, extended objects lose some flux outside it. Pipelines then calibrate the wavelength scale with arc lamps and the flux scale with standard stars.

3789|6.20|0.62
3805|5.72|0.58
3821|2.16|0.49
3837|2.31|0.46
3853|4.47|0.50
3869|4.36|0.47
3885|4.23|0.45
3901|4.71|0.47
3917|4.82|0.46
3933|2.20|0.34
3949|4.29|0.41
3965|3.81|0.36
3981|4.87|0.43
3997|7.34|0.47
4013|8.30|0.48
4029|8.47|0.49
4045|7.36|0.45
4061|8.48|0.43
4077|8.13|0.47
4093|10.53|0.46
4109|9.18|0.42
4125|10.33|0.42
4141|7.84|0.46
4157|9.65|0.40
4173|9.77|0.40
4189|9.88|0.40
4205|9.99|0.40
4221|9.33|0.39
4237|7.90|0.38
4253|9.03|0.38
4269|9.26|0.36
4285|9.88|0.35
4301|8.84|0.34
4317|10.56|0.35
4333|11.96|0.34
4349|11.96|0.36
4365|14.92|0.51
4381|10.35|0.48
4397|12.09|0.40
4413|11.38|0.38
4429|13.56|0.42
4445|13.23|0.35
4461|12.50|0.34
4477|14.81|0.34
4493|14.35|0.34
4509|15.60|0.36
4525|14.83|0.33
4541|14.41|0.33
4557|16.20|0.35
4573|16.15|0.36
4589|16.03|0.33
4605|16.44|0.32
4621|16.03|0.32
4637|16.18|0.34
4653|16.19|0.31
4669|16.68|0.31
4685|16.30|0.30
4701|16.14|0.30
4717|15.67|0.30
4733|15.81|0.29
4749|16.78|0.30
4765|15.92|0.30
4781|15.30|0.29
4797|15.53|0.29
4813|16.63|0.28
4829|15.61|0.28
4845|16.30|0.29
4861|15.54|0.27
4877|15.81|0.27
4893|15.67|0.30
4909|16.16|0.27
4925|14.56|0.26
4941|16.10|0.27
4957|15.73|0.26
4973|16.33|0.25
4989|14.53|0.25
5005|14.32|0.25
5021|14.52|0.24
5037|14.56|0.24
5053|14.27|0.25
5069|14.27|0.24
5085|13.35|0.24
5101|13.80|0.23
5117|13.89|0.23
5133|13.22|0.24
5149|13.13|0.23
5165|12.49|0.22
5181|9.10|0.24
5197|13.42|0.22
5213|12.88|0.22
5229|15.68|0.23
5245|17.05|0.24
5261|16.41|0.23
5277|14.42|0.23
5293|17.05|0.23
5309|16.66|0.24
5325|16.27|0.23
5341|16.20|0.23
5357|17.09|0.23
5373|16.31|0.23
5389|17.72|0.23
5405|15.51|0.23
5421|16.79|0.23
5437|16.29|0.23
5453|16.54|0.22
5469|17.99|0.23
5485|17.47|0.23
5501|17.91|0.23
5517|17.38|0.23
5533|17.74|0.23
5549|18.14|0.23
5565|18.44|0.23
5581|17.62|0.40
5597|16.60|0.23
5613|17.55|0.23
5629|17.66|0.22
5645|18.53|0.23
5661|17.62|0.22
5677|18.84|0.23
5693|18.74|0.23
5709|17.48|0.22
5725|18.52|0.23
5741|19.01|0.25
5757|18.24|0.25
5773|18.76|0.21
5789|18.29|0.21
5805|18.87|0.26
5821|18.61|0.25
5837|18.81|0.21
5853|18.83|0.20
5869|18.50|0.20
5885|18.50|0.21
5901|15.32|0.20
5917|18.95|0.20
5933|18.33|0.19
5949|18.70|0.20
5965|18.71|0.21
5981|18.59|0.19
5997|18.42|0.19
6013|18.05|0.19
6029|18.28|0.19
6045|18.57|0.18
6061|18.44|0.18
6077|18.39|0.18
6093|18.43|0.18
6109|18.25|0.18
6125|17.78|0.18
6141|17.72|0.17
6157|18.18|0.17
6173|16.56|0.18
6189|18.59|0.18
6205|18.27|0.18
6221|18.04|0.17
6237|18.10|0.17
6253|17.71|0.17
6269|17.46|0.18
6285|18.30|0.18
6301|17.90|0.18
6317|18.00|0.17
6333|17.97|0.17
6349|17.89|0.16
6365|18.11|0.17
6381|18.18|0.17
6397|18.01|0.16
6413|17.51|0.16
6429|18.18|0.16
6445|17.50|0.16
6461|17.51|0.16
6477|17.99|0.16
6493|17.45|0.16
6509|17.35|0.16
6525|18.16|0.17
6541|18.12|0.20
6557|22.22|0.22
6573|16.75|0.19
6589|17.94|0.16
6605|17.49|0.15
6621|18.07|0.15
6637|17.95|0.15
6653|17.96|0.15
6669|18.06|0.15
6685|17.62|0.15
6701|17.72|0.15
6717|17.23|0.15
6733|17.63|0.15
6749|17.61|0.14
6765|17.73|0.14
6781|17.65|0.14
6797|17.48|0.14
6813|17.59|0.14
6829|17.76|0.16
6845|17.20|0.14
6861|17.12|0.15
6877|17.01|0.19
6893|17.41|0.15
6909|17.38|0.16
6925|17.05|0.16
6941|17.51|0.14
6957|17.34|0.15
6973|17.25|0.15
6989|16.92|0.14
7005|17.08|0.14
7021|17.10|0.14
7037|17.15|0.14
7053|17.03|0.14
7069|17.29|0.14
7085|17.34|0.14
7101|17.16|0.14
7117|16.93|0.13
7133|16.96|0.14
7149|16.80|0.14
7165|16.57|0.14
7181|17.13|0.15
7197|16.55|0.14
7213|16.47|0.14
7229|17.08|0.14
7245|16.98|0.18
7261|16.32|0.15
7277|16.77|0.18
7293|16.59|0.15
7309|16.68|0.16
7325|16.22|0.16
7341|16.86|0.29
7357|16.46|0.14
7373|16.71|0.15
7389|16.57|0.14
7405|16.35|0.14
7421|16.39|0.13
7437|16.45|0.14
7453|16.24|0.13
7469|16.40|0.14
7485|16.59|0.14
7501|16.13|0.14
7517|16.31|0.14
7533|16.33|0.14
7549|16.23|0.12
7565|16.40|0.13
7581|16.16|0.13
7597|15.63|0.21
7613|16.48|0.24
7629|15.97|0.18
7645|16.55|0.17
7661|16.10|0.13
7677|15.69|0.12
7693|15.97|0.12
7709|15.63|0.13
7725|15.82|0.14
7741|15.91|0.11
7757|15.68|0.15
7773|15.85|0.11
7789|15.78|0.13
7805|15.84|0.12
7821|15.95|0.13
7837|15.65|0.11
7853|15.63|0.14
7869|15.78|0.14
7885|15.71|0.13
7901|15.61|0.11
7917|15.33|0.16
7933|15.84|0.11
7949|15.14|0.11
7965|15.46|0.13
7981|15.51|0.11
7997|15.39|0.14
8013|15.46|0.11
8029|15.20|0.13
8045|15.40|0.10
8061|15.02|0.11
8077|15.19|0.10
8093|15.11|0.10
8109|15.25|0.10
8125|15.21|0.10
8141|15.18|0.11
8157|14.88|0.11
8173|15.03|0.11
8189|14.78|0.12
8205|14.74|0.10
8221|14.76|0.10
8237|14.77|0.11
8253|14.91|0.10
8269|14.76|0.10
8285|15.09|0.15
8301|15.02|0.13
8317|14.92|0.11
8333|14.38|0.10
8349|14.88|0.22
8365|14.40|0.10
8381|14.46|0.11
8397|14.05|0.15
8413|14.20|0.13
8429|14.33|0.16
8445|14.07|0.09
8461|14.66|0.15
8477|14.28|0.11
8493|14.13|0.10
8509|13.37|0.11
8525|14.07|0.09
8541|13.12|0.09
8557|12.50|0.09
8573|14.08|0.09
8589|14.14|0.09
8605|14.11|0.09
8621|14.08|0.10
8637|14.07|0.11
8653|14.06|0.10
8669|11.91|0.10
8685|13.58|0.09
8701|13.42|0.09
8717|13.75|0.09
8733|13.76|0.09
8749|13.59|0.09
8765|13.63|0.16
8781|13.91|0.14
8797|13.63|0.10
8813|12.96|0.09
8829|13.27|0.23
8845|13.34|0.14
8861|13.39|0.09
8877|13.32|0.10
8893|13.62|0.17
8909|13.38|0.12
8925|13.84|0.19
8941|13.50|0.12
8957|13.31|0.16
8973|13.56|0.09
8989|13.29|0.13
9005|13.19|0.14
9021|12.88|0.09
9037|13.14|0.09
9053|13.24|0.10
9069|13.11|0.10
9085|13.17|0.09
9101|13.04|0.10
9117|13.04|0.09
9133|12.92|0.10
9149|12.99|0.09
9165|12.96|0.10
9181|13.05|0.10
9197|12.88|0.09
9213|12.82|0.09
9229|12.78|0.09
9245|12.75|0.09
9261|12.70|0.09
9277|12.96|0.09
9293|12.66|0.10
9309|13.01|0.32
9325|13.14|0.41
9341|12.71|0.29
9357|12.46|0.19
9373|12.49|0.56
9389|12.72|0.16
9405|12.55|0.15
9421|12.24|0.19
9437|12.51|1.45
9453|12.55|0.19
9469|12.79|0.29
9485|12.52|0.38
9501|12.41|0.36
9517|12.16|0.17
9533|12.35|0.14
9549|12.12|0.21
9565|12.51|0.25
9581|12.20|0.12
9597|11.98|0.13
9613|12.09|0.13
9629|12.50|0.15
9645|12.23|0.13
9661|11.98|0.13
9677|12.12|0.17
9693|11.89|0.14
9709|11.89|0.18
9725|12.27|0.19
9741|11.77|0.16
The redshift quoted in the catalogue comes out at 0.00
